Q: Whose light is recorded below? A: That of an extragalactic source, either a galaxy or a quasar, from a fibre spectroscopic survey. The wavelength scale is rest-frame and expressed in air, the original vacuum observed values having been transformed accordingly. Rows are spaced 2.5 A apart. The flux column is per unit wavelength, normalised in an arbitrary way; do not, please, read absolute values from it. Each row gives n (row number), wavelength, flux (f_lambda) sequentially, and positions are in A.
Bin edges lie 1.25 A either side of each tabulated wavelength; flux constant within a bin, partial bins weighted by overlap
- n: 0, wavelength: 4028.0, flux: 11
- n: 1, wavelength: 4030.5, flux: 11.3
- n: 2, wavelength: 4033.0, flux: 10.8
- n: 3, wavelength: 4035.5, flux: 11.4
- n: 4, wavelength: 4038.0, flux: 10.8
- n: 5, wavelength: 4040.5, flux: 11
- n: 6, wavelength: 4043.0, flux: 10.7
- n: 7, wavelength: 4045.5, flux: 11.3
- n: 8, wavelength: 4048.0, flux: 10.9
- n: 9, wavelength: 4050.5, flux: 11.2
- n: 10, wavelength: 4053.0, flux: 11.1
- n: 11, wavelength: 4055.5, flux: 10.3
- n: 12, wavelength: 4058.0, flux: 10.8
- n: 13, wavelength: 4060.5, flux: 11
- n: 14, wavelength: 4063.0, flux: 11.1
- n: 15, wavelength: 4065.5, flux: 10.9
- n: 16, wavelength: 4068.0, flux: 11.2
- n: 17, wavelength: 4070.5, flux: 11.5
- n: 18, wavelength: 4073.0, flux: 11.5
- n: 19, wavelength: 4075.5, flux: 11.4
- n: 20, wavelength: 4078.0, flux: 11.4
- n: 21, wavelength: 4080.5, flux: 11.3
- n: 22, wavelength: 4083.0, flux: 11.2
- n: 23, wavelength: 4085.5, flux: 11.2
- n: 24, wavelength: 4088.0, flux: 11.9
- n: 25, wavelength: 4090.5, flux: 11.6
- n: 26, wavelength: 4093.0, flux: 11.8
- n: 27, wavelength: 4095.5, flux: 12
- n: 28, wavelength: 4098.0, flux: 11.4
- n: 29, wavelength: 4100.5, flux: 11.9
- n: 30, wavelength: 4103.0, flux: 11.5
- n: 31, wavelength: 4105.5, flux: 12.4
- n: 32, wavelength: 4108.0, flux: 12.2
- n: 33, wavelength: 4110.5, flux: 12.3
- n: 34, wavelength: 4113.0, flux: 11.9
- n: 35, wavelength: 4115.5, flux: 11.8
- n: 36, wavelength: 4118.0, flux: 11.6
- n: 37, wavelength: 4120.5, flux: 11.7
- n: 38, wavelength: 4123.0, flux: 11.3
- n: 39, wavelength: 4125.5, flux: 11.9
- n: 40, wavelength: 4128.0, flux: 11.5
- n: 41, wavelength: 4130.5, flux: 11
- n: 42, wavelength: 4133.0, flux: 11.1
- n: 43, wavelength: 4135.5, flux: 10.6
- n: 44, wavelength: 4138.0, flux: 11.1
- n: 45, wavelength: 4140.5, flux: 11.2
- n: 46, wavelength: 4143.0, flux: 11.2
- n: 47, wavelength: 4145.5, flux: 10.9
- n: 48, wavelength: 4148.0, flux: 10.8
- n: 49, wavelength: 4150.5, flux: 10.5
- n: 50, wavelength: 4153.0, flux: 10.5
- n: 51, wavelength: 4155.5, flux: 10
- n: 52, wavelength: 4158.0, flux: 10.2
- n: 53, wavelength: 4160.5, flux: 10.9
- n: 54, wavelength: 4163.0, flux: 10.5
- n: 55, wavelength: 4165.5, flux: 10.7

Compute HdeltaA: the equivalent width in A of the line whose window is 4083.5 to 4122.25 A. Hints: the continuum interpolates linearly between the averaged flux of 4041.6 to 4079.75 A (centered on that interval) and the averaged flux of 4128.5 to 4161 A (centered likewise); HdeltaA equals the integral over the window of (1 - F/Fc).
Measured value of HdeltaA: -3.05 A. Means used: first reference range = 11.1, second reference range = 10.8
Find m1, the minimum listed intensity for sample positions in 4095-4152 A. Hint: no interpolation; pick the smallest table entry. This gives 10.5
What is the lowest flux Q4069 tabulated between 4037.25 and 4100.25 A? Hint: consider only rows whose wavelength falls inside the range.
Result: 10.3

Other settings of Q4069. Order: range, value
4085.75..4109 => 11.4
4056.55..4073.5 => 10.8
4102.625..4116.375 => 11.5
